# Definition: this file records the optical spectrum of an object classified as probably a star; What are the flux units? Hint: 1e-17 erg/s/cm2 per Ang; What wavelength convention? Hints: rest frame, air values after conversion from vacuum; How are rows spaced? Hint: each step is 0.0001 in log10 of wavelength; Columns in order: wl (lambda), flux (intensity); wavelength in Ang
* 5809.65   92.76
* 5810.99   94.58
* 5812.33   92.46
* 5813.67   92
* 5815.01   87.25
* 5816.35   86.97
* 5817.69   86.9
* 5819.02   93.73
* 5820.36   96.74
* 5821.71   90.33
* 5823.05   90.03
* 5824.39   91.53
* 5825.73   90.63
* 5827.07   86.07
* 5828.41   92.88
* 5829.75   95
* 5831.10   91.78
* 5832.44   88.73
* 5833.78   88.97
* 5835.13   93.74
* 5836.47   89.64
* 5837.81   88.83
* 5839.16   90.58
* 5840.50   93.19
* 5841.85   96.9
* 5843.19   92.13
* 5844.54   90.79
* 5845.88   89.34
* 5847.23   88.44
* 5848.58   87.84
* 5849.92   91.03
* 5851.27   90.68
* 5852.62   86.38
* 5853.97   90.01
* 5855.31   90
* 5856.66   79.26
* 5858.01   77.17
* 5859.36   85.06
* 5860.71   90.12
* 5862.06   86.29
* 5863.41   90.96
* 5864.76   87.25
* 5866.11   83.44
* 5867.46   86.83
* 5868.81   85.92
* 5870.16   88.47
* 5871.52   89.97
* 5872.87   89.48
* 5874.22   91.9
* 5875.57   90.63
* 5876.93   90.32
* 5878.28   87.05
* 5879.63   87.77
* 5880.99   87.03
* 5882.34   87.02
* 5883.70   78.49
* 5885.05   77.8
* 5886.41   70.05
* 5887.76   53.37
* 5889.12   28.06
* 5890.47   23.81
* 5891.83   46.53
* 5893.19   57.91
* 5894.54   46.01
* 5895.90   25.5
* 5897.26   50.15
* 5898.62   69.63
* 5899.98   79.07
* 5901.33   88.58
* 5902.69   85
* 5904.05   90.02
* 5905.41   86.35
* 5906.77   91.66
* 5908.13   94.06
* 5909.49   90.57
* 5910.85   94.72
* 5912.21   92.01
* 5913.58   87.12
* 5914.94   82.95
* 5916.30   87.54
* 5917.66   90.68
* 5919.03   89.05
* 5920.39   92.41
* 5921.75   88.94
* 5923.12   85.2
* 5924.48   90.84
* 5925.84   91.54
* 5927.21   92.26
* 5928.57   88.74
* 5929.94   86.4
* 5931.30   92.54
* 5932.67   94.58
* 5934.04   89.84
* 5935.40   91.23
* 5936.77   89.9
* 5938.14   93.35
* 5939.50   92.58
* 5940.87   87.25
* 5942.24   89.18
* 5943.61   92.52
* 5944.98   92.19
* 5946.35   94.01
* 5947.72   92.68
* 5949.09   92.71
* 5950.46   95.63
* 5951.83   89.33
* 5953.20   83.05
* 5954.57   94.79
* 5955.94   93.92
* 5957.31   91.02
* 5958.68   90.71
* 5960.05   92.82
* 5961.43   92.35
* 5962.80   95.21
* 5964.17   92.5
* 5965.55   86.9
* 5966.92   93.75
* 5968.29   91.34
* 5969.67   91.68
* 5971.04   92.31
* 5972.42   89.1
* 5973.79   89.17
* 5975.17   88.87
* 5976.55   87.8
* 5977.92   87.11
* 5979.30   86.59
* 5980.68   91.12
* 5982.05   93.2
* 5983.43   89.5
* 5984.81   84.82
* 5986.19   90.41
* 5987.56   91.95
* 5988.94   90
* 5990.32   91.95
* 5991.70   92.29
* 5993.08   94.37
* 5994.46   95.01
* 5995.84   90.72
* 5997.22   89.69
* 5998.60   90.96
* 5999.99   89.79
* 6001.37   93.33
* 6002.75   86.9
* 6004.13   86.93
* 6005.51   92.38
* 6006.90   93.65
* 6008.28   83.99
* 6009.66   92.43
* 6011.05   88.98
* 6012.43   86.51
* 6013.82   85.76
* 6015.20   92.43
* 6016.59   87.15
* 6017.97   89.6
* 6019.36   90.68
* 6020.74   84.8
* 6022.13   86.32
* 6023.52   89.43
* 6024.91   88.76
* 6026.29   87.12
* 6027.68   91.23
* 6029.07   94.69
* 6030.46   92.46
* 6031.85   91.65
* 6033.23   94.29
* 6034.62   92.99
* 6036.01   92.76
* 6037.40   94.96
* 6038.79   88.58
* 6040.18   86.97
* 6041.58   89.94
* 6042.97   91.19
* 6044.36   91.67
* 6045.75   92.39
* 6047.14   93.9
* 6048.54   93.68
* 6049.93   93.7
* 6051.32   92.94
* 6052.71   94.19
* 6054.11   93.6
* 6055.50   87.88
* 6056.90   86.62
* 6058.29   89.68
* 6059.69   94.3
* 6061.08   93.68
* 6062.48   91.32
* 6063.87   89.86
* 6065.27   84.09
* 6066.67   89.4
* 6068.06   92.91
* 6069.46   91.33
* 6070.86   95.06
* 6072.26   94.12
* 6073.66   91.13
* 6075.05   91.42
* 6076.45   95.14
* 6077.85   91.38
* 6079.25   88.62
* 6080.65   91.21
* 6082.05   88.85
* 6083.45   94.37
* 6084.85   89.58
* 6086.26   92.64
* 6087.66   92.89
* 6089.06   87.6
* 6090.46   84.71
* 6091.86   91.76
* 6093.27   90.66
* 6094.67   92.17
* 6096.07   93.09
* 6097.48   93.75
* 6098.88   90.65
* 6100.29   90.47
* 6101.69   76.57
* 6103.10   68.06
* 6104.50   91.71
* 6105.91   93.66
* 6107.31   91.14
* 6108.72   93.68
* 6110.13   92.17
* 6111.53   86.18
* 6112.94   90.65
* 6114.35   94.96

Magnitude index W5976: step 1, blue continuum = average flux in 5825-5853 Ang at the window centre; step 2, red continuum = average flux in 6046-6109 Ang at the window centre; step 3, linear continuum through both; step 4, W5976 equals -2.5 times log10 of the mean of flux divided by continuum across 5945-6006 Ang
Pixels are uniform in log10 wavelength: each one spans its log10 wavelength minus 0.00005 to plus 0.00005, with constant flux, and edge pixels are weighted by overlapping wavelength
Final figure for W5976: 0.00 mag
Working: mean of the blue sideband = 90.7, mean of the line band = 90.9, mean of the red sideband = 90.6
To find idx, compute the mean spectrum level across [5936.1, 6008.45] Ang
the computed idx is 90.9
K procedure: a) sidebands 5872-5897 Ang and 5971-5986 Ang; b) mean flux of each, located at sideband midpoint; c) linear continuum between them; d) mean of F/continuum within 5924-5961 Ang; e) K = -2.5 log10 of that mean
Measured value -0.13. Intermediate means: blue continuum 67.6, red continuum 88.9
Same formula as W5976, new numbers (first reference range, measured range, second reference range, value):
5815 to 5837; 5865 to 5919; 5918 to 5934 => 0.167 mag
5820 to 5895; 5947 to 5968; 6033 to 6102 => -0.057 mag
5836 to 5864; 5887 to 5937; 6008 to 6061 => 0.142 mag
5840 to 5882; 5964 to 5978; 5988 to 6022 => -0.006 mag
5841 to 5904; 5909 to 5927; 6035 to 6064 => -0.095 mag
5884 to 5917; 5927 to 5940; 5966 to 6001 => -0.159 mag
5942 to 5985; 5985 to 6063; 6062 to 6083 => 0.003 mag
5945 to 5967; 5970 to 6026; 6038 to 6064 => 0.024 mag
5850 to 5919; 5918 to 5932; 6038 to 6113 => -0.101 mag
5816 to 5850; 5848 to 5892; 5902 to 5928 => 0.121 mag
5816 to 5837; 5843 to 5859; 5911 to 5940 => 0.039 mag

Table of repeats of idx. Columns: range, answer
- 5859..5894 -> 77.5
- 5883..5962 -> 82.5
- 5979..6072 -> 90.7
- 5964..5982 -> 89.9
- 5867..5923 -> 78.1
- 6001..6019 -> 89.2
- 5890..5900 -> 48.4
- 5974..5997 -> 90.3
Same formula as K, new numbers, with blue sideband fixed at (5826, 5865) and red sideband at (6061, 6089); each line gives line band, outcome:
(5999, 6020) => 0.02 mag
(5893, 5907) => 0.27 mag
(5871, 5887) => 0.05 mag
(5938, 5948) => -0.02 mag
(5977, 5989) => 0.01 mag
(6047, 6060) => -0.01 mag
